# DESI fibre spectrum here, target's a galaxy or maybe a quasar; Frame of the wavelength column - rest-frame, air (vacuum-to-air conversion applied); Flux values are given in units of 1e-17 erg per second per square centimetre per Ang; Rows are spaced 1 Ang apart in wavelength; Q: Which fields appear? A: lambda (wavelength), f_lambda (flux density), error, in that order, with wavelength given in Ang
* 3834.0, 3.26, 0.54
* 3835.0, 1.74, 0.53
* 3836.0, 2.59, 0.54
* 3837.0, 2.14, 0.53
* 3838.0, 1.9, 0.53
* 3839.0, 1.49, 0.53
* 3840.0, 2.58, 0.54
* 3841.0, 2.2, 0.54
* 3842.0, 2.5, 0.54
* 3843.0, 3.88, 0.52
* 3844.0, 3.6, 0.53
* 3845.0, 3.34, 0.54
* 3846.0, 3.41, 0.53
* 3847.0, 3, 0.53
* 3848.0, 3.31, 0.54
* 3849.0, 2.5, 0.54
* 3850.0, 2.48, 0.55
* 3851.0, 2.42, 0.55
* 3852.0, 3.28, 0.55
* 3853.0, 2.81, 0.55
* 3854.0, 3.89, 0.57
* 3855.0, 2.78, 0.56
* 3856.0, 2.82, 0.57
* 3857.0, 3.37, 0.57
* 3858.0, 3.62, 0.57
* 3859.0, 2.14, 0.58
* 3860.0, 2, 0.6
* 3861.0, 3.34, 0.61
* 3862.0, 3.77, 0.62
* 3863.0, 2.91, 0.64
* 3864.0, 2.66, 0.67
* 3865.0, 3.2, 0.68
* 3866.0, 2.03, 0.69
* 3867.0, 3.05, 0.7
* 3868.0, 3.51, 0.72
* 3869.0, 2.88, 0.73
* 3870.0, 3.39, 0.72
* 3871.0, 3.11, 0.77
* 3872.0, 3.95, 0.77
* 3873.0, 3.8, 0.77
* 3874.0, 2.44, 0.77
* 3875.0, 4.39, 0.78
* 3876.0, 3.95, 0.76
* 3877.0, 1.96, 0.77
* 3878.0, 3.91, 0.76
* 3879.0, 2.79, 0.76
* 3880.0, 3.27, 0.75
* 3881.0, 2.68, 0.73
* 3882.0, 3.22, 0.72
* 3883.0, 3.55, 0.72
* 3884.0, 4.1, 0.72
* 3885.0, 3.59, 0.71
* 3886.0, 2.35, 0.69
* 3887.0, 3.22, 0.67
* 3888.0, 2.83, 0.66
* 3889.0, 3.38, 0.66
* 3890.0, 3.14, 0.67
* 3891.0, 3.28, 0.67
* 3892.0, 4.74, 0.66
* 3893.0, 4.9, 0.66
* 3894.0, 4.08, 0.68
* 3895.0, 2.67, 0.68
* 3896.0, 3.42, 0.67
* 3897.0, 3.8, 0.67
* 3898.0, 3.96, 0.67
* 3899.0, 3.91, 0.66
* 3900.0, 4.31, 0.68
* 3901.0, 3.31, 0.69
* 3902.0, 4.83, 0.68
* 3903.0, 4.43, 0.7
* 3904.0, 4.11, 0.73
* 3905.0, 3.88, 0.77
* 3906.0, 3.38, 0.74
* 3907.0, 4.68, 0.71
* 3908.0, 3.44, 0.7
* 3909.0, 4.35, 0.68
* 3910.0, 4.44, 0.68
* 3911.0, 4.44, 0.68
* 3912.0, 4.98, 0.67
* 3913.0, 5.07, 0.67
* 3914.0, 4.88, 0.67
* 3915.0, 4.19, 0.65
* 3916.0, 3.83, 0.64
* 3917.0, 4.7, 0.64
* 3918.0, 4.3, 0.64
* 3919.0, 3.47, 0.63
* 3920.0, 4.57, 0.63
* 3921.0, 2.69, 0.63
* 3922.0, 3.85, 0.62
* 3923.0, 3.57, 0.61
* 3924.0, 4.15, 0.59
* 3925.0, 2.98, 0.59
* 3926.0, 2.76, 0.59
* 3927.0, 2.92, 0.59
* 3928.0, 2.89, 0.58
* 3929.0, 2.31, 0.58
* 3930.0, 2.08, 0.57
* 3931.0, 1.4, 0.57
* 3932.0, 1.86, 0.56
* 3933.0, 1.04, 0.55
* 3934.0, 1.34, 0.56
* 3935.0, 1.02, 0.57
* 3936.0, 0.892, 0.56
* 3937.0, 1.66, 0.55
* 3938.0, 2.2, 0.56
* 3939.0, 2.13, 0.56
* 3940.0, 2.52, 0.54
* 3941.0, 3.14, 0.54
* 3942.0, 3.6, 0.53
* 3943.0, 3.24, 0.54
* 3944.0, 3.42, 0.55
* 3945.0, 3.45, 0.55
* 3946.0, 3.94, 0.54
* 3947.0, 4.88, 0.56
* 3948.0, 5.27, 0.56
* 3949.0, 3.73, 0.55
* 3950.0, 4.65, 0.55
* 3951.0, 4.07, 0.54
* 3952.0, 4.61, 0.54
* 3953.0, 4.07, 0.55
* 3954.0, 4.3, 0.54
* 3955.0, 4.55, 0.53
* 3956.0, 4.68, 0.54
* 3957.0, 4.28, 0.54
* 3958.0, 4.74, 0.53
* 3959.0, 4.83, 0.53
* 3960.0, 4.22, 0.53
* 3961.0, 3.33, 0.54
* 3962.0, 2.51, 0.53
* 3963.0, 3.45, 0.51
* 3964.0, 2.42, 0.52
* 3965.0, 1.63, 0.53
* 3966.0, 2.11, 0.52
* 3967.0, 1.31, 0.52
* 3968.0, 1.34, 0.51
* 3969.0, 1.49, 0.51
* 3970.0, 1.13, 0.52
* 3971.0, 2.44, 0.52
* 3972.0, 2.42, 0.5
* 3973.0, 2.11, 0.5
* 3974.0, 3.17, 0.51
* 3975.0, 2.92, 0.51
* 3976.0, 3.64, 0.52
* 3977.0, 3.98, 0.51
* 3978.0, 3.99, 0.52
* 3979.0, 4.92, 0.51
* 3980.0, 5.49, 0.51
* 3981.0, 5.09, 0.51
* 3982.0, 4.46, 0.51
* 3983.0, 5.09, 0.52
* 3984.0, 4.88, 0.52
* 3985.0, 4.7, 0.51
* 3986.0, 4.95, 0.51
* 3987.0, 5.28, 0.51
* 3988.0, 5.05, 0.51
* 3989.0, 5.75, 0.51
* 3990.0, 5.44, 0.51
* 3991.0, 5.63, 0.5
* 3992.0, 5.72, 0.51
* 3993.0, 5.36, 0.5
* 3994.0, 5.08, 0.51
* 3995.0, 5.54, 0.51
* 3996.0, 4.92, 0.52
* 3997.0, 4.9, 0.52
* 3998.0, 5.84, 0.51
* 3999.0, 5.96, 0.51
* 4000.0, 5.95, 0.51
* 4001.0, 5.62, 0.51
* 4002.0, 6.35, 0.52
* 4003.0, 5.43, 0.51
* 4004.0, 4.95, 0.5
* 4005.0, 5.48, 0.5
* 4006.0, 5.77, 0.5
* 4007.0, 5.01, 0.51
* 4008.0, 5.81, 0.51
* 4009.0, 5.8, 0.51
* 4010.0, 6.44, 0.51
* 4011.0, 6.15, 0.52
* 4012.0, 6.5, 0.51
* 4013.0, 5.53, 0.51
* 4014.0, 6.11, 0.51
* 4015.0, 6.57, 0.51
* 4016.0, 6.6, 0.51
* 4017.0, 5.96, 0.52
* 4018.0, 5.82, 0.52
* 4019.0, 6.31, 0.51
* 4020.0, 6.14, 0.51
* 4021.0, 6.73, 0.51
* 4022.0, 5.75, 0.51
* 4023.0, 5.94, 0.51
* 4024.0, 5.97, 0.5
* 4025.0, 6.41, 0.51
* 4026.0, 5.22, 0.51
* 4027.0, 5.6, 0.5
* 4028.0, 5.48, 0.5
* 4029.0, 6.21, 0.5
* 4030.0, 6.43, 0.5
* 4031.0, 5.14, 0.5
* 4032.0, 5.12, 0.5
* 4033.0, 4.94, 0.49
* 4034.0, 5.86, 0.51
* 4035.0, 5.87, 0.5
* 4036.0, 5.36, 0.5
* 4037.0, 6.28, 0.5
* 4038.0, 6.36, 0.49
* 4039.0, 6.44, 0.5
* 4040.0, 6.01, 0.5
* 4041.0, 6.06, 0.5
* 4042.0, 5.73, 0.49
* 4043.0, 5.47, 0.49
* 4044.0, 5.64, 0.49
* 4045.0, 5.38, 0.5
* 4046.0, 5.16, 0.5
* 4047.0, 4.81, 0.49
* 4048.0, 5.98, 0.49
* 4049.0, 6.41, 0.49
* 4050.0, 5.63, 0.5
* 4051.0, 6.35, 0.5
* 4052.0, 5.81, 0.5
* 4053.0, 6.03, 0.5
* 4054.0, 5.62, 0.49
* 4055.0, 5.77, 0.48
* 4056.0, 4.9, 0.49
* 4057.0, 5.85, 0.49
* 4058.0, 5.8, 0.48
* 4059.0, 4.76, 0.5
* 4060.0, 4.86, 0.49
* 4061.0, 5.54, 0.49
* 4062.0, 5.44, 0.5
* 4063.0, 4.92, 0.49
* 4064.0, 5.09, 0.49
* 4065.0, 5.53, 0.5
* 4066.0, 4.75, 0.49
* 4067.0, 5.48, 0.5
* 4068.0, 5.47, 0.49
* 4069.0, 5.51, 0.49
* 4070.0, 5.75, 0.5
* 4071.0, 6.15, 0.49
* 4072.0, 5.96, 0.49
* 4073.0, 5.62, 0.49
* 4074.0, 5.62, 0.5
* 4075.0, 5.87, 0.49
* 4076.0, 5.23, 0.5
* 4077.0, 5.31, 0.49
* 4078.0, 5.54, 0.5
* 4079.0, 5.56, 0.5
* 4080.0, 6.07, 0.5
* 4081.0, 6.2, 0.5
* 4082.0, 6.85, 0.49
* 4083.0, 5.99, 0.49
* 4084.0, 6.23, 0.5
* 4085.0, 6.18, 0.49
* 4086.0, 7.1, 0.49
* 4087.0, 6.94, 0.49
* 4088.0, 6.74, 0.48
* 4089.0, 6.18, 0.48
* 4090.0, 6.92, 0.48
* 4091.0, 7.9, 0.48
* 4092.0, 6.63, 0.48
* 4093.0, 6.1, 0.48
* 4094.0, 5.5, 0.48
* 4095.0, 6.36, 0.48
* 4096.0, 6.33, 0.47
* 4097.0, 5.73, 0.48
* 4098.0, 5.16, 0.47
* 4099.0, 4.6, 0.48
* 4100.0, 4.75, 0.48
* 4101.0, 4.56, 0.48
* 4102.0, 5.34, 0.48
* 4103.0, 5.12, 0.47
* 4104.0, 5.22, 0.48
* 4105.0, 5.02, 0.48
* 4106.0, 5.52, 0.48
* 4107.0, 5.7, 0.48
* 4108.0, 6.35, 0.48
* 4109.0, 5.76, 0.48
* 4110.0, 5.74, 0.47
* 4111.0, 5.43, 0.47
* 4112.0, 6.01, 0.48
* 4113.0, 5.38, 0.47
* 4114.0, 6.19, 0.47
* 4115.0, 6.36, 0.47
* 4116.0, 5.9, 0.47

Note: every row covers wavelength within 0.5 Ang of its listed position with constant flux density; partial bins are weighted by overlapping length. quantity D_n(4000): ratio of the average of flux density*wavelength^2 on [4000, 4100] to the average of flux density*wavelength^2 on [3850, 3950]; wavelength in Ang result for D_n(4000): 1.88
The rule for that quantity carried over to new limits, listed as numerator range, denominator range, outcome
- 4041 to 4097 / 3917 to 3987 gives 1.86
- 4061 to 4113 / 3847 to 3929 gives 1.82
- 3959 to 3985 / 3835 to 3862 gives 1.23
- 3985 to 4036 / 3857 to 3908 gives 1.77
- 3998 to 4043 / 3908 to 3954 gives 1.82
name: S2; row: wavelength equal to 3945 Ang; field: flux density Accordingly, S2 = 3.45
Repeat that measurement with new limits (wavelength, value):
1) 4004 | 4.95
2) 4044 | 5.64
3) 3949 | 3.73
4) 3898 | 3.96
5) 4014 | 6.11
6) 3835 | 1.74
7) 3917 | 4.7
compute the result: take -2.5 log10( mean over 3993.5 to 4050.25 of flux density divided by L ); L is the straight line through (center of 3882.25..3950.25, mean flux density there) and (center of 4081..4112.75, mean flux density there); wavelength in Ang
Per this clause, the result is -0.18 mag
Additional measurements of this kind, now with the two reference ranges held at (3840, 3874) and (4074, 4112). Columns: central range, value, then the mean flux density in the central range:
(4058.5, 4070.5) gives 0.06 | 5.26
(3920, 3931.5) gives 0.29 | 2.95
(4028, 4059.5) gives -0.08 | 5.71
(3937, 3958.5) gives 0.09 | 3.83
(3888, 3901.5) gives -0.07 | 3.73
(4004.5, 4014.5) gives -0.20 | 5.86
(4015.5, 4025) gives -0.22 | 6.15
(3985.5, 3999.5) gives -0.15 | 5.39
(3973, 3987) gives 0.04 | 4.36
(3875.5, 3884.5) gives 0.02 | 3.27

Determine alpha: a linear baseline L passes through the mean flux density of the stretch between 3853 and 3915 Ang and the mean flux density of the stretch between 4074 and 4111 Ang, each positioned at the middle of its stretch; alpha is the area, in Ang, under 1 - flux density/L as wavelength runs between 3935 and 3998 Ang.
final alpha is 9.6 Ang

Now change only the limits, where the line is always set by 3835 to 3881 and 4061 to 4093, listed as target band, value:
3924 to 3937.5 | 6.6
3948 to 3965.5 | 1.5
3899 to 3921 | -3.3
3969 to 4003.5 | 0.8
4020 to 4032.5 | -1.4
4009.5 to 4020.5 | -2.3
